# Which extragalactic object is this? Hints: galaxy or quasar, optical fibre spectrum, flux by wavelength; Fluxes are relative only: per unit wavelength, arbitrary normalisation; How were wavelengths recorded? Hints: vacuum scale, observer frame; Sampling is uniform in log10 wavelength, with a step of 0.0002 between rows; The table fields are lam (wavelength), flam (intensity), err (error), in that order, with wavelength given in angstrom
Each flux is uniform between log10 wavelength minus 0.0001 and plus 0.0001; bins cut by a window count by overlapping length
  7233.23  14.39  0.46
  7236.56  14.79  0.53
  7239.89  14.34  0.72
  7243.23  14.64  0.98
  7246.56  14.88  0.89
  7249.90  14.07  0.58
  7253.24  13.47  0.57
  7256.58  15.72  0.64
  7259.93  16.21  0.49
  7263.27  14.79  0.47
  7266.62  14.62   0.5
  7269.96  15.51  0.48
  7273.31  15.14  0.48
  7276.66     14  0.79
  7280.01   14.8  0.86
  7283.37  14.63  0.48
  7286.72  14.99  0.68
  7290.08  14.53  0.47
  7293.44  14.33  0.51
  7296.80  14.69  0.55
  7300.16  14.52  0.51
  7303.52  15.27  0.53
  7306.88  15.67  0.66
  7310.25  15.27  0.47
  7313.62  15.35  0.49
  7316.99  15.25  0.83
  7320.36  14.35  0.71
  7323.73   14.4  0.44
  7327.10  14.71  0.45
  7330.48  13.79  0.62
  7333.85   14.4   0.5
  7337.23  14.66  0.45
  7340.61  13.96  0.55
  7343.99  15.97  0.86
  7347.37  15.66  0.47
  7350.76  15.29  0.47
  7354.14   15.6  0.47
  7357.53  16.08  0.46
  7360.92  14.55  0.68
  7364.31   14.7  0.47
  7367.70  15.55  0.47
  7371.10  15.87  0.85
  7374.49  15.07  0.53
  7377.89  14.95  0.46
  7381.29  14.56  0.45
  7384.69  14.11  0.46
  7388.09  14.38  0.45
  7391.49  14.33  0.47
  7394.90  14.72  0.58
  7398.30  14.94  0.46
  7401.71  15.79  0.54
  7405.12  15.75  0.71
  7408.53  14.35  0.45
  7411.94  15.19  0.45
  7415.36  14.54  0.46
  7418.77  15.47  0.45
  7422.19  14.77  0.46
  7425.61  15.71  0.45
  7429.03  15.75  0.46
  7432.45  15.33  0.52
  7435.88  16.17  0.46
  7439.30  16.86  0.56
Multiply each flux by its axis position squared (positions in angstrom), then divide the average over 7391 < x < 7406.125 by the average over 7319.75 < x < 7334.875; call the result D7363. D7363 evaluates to 1.08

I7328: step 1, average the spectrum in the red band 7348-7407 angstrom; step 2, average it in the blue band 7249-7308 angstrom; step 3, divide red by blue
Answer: 1.0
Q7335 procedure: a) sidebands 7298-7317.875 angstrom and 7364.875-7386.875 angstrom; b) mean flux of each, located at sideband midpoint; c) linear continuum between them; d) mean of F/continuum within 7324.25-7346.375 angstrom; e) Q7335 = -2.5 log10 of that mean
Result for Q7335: 0.04 mag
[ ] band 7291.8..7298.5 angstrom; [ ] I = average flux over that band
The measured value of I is 14.5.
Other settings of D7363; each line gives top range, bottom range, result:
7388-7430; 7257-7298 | 1.05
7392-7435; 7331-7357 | 1.03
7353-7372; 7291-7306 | 1.06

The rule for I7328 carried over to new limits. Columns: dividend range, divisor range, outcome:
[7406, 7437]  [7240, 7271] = 1.03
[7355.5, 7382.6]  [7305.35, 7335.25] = 1.03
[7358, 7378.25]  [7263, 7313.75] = 1.02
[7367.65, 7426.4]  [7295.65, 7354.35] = 1.00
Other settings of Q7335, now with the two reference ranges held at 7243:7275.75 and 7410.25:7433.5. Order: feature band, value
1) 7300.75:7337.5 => 0.01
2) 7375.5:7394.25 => 0.05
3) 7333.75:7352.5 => 0.00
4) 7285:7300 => 0.03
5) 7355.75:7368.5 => -0.01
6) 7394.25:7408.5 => 0.00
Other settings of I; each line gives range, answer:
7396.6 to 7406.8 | 15.5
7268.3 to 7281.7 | 14.9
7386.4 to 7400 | 14.6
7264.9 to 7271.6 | 15.1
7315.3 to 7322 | 14.8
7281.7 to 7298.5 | 14.6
